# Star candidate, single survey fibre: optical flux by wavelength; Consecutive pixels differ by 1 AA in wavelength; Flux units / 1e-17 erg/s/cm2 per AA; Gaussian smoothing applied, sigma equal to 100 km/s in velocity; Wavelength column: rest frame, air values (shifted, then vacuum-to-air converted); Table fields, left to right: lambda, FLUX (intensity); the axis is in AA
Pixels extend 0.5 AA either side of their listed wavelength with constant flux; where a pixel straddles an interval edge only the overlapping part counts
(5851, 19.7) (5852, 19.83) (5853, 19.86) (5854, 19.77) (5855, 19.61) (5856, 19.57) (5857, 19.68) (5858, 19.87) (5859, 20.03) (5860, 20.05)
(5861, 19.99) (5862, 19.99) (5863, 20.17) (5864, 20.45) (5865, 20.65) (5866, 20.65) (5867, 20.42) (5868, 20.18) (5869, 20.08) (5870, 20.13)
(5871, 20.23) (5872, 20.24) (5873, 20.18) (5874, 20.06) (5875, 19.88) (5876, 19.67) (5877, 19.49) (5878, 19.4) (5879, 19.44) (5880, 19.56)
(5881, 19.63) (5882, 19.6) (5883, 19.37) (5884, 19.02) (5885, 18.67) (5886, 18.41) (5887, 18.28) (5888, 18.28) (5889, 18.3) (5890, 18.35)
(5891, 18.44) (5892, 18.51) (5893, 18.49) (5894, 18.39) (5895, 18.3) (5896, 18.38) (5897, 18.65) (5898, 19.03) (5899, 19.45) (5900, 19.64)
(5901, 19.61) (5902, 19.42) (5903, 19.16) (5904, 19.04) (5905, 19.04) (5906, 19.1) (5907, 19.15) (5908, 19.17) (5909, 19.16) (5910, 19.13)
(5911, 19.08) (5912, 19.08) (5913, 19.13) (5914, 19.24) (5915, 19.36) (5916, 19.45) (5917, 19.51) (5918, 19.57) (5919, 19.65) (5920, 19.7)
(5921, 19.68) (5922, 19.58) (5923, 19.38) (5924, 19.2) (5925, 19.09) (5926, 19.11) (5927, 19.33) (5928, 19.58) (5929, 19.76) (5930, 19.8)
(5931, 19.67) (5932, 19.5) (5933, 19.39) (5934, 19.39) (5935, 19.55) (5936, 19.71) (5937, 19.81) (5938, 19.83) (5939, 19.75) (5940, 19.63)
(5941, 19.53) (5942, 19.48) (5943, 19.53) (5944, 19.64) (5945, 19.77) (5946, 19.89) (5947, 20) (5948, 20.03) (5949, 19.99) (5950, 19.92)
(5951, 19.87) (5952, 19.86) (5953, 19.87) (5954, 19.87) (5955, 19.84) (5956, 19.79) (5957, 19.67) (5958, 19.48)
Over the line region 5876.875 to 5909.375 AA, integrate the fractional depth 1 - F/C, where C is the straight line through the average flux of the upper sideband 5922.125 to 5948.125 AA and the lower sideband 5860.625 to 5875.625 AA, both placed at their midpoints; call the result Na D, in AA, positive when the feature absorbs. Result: 1.66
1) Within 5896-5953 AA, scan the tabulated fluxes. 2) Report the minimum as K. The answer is 18.38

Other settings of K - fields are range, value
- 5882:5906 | 18.28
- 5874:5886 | 18.41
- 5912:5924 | 19.08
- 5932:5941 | 19.39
